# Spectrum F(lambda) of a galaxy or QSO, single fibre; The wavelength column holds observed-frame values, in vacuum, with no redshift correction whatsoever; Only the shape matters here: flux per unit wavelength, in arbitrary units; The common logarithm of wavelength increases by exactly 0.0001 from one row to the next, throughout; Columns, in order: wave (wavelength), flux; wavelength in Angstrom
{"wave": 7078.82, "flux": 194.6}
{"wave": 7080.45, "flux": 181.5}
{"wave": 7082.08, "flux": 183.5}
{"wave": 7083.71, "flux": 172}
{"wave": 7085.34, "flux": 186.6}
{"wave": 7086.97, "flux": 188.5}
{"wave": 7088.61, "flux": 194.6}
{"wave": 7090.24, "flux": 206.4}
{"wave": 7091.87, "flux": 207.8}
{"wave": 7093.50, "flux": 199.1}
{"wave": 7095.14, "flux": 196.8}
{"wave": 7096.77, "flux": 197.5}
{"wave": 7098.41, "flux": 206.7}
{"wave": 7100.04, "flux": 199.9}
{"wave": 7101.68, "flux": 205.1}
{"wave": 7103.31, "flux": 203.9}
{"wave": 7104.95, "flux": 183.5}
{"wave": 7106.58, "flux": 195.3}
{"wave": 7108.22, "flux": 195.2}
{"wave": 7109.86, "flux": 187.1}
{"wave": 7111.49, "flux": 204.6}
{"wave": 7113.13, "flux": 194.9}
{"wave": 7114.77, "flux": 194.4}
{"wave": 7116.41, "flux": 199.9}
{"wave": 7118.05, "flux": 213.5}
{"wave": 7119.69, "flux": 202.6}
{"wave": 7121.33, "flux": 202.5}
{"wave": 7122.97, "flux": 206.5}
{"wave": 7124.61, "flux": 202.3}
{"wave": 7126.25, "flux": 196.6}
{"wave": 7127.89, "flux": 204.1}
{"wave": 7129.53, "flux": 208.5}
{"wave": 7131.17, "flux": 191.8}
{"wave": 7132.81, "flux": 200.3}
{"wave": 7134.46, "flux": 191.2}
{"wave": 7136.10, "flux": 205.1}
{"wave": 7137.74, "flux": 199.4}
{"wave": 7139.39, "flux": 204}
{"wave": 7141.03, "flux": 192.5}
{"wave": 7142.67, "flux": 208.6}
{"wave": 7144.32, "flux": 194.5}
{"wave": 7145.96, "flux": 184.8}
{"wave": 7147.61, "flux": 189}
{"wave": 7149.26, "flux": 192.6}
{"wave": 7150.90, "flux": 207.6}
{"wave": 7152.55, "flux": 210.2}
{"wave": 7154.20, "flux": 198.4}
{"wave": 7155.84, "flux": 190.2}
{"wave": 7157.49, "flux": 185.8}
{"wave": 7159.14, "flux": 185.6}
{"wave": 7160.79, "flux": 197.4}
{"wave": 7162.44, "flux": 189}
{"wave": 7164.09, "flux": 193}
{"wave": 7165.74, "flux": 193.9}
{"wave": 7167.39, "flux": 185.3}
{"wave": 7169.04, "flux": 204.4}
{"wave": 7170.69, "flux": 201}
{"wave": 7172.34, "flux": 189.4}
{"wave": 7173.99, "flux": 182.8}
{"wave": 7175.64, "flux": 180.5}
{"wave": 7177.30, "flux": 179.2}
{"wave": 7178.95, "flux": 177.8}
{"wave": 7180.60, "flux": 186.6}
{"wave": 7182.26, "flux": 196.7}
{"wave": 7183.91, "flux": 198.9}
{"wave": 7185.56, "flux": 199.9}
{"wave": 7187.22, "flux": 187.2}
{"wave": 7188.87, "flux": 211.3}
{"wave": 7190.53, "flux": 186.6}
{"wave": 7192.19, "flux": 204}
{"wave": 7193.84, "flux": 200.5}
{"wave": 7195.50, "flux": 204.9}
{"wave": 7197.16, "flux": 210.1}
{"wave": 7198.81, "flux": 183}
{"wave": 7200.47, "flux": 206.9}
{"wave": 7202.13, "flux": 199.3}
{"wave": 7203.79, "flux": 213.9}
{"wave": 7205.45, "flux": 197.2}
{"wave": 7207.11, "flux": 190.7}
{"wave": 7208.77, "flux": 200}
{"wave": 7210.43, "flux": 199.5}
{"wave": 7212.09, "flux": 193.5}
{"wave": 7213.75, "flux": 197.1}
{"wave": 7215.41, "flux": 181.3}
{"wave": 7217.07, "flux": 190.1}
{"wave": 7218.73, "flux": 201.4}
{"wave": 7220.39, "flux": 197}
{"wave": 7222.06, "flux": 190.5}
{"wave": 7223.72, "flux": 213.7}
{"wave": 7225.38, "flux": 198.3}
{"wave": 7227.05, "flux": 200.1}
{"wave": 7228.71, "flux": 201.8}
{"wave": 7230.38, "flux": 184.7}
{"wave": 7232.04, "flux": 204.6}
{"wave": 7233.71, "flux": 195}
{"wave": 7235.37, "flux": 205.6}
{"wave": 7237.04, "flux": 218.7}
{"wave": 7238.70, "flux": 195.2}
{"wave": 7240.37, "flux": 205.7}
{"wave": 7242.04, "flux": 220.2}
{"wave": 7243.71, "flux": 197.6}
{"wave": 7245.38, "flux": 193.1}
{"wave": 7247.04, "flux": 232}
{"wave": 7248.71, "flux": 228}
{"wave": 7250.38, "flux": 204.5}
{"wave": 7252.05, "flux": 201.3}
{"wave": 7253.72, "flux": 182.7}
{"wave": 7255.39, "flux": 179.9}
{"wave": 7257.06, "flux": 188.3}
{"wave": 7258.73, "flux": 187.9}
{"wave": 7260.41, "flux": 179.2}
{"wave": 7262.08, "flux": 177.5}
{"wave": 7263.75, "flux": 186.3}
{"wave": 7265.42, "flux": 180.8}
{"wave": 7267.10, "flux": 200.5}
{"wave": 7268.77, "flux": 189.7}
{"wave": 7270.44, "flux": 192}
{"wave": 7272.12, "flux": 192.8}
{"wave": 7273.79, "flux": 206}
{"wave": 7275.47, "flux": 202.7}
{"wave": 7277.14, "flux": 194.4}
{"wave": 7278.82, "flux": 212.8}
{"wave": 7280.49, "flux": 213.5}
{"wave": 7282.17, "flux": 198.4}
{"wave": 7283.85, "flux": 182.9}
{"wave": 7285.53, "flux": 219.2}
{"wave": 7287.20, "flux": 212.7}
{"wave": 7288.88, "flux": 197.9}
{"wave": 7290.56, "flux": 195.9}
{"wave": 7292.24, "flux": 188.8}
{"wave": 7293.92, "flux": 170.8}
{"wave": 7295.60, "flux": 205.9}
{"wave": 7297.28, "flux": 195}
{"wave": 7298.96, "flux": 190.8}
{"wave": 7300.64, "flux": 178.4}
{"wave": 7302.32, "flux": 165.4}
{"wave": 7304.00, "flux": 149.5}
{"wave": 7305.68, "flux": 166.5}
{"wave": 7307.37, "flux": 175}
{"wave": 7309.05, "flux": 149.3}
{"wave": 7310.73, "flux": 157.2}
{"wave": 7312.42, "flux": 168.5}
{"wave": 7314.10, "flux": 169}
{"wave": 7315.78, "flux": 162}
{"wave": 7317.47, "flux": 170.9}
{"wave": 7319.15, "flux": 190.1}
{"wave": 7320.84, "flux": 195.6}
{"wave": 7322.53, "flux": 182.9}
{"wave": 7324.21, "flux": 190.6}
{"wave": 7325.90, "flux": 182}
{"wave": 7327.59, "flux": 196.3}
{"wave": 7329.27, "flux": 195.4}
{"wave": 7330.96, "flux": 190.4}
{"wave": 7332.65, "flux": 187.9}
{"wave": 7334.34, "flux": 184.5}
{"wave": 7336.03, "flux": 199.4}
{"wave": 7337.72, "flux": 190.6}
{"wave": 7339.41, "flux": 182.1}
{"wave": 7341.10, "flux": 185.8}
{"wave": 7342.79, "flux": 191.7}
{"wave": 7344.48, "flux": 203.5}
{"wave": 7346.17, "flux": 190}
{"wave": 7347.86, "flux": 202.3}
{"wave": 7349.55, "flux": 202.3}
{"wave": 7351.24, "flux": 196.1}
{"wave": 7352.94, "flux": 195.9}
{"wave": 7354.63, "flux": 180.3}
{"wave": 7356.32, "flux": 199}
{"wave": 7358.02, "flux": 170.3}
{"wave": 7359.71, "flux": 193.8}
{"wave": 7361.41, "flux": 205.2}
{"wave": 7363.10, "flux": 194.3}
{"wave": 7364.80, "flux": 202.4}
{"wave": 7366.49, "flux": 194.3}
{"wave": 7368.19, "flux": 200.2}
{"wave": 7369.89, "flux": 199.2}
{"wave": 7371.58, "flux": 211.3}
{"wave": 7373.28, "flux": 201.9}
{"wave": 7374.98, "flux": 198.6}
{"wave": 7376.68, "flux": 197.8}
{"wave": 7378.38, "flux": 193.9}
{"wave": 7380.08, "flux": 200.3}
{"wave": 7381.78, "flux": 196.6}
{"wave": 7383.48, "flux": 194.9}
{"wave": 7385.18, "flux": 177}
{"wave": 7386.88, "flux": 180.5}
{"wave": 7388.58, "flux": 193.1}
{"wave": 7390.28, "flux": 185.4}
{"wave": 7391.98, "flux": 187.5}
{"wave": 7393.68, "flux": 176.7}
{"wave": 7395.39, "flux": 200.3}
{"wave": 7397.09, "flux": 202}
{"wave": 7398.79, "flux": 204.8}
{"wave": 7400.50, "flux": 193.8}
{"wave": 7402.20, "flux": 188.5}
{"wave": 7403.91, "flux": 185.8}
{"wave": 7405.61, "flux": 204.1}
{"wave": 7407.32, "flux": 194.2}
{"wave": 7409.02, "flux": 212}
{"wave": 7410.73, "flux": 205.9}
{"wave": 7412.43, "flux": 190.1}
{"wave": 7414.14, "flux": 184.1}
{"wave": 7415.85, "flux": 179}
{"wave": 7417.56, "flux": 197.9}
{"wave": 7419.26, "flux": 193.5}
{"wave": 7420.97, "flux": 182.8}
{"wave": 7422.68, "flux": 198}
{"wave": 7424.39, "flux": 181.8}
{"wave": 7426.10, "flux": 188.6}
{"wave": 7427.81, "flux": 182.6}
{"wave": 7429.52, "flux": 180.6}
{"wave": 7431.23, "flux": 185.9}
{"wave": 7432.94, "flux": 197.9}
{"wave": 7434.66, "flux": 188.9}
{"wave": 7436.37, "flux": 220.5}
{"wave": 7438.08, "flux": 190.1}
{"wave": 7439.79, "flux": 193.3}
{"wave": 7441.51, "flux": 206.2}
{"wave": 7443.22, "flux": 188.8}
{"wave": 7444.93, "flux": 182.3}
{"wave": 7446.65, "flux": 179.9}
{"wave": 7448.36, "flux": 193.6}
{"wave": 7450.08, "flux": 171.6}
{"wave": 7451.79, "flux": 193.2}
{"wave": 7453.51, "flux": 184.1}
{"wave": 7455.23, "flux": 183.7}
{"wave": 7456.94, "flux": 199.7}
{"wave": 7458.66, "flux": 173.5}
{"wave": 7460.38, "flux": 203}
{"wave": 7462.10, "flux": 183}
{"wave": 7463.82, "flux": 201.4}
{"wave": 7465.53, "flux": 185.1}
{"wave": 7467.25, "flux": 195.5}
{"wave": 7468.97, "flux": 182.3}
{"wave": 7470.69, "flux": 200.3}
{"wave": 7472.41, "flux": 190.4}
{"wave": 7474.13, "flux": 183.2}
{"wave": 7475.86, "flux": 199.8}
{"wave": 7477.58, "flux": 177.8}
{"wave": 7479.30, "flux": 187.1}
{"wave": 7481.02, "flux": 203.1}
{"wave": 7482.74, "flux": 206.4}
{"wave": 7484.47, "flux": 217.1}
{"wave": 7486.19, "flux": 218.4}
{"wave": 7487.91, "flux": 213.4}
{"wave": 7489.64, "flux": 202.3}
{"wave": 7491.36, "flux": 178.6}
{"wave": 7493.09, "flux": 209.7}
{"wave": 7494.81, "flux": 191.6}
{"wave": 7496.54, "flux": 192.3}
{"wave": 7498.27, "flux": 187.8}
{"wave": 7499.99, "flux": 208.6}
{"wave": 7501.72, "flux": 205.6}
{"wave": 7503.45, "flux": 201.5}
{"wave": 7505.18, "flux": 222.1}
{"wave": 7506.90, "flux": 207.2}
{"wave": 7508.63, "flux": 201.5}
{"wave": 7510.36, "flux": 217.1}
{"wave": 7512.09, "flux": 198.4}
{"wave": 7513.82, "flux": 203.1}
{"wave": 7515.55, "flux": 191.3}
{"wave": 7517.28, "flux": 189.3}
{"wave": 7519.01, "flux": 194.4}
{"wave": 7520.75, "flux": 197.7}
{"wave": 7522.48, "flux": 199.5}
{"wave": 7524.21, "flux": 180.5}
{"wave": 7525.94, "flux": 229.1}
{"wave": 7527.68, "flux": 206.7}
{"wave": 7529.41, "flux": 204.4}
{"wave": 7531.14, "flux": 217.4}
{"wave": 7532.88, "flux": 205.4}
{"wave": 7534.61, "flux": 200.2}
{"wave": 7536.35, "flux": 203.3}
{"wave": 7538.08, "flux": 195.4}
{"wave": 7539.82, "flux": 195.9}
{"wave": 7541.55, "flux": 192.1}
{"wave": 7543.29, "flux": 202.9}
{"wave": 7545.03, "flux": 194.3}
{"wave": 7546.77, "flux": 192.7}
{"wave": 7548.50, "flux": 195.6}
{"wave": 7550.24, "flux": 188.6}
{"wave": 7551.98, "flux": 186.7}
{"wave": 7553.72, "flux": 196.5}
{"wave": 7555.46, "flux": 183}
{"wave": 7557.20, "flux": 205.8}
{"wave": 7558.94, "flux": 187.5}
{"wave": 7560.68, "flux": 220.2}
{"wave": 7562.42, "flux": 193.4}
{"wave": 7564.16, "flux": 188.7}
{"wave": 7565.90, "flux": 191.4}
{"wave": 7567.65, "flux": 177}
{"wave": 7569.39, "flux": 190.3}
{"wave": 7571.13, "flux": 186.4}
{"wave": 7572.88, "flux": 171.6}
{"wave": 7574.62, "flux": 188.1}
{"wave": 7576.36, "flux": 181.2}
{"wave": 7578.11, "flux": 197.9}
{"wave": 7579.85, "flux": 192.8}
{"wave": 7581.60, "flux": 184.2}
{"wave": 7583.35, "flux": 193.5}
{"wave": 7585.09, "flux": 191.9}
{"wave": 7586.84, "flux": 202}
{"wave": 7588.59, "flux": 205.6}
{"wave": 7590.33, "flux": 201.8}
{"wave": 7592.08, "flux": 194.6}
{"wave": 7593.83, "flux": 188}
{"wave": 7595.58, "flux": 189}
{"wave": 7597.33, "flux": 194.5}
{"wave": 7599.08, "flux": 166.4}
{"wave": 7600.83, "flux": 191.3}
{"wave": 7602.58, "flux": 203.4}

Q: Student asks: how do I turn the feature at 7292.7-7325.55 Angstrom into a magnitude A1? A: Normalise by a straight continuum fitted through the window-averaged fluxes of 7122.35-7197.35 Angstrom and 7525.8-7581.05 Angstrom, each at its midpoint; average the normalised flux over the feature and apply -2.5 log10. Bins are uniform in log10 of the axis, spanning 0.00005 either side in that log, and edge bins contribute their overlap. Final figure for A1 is 0.12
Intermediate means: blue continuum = 196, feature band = 176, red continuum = 195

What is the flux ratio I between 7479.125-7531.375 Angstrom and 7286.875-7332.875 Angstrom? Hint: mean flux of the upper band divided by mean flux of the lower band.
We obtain 1.12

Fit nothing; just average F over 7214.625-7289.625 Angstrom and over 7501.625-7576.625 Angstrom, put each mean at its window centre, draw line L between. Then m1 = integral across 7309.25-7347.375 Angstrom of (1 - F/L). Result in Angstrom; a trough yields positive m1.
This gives 2.7 Angstrom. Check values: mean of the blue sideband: 199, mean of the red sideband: 197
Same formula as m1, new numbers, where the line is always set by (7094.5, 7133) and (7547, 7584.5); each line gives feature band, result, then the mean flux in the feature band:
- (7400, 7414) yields -0.2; 196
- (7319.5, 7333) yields 0.4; 190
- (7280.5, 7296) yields -0.1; 197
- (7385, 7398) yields 0.4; 189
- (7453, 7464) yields 0.2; 189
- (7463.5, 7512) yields -1.9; 200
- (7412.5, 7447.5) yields 0.6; 190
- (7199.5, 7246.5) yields -0.6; 200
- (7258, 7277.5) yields 0.6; 191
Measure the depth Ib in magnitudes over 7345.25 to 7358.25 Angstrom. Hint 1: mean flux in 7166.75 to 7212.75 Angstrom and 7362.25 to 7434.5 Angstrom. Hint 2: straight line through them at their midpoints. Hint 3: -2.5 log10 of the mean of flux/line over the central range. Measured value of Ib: 0.00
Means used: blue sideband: 195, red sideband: 193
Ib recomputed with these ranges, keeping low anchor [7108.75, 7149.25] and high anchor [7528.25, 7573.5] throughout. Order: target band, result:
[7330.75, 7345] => 0.04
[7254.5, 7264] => 0.08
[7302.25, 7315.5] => 0.21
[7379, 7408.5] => 0.02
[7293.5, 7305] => 0.10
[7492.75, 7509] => -0.04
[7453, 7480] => 0.04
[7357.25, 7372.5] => 0.00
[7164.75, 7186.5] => 0.04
